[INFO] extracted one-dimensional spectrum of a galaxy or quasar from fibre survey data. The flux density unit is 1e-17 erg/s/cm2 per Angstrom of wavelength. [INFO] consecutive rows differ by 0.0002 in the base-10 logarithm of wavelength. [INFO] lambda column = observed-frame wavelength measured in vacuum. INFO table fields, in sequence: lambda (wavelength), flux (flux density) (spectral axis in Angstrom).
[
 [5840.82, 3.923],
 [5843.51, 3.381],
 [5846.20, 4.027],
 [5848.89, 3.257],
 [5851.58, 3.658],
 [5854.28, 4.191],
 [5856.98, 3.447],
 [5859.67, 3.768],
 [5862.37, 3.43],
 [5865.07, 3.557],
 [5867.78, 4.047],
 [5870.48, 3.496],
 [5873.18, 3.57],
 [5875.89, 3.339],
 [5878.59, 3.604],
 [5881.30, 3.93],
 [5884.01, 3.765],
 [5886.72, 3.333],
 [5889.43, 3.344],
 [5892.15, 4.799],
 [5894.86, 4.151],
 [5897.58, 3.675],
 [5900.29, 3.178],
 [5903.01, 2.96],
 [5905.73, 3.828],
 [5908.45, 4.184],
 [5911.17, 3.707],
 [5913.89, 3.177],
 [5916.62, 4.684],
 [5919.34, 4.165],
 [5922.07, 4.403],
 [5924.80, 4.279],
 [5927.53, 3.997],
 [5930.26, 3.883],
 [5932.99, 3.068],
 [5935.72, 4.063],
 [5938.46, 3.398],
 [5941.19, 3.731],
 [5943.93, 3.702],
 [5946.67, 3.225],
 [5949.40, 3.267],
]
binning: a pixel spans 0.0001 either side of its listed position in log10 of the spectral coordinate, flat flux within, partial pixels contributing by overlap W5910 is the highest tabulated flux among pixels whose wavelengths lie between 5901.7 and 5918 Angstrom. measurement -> 4.684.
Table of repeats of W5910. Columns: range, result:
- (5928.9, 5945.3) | 4.063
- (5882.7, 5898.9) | 4.799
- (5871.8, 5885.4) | 3.93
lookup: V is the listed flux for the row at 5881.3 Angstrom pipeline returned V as 3.93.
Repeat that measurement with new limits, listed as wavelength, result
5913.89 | 3.177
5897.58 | 3.675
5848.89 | 3.257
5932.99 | 3.068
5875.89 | 3.339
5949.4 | 3.267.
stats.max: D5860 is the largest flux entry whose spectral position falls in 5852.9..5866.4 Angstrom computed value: 4.191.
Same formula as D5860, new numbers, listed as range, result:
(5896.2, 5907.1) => 3.828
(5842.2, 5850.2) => 4.027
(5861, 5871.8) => 4.047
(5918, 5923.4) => 4.403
